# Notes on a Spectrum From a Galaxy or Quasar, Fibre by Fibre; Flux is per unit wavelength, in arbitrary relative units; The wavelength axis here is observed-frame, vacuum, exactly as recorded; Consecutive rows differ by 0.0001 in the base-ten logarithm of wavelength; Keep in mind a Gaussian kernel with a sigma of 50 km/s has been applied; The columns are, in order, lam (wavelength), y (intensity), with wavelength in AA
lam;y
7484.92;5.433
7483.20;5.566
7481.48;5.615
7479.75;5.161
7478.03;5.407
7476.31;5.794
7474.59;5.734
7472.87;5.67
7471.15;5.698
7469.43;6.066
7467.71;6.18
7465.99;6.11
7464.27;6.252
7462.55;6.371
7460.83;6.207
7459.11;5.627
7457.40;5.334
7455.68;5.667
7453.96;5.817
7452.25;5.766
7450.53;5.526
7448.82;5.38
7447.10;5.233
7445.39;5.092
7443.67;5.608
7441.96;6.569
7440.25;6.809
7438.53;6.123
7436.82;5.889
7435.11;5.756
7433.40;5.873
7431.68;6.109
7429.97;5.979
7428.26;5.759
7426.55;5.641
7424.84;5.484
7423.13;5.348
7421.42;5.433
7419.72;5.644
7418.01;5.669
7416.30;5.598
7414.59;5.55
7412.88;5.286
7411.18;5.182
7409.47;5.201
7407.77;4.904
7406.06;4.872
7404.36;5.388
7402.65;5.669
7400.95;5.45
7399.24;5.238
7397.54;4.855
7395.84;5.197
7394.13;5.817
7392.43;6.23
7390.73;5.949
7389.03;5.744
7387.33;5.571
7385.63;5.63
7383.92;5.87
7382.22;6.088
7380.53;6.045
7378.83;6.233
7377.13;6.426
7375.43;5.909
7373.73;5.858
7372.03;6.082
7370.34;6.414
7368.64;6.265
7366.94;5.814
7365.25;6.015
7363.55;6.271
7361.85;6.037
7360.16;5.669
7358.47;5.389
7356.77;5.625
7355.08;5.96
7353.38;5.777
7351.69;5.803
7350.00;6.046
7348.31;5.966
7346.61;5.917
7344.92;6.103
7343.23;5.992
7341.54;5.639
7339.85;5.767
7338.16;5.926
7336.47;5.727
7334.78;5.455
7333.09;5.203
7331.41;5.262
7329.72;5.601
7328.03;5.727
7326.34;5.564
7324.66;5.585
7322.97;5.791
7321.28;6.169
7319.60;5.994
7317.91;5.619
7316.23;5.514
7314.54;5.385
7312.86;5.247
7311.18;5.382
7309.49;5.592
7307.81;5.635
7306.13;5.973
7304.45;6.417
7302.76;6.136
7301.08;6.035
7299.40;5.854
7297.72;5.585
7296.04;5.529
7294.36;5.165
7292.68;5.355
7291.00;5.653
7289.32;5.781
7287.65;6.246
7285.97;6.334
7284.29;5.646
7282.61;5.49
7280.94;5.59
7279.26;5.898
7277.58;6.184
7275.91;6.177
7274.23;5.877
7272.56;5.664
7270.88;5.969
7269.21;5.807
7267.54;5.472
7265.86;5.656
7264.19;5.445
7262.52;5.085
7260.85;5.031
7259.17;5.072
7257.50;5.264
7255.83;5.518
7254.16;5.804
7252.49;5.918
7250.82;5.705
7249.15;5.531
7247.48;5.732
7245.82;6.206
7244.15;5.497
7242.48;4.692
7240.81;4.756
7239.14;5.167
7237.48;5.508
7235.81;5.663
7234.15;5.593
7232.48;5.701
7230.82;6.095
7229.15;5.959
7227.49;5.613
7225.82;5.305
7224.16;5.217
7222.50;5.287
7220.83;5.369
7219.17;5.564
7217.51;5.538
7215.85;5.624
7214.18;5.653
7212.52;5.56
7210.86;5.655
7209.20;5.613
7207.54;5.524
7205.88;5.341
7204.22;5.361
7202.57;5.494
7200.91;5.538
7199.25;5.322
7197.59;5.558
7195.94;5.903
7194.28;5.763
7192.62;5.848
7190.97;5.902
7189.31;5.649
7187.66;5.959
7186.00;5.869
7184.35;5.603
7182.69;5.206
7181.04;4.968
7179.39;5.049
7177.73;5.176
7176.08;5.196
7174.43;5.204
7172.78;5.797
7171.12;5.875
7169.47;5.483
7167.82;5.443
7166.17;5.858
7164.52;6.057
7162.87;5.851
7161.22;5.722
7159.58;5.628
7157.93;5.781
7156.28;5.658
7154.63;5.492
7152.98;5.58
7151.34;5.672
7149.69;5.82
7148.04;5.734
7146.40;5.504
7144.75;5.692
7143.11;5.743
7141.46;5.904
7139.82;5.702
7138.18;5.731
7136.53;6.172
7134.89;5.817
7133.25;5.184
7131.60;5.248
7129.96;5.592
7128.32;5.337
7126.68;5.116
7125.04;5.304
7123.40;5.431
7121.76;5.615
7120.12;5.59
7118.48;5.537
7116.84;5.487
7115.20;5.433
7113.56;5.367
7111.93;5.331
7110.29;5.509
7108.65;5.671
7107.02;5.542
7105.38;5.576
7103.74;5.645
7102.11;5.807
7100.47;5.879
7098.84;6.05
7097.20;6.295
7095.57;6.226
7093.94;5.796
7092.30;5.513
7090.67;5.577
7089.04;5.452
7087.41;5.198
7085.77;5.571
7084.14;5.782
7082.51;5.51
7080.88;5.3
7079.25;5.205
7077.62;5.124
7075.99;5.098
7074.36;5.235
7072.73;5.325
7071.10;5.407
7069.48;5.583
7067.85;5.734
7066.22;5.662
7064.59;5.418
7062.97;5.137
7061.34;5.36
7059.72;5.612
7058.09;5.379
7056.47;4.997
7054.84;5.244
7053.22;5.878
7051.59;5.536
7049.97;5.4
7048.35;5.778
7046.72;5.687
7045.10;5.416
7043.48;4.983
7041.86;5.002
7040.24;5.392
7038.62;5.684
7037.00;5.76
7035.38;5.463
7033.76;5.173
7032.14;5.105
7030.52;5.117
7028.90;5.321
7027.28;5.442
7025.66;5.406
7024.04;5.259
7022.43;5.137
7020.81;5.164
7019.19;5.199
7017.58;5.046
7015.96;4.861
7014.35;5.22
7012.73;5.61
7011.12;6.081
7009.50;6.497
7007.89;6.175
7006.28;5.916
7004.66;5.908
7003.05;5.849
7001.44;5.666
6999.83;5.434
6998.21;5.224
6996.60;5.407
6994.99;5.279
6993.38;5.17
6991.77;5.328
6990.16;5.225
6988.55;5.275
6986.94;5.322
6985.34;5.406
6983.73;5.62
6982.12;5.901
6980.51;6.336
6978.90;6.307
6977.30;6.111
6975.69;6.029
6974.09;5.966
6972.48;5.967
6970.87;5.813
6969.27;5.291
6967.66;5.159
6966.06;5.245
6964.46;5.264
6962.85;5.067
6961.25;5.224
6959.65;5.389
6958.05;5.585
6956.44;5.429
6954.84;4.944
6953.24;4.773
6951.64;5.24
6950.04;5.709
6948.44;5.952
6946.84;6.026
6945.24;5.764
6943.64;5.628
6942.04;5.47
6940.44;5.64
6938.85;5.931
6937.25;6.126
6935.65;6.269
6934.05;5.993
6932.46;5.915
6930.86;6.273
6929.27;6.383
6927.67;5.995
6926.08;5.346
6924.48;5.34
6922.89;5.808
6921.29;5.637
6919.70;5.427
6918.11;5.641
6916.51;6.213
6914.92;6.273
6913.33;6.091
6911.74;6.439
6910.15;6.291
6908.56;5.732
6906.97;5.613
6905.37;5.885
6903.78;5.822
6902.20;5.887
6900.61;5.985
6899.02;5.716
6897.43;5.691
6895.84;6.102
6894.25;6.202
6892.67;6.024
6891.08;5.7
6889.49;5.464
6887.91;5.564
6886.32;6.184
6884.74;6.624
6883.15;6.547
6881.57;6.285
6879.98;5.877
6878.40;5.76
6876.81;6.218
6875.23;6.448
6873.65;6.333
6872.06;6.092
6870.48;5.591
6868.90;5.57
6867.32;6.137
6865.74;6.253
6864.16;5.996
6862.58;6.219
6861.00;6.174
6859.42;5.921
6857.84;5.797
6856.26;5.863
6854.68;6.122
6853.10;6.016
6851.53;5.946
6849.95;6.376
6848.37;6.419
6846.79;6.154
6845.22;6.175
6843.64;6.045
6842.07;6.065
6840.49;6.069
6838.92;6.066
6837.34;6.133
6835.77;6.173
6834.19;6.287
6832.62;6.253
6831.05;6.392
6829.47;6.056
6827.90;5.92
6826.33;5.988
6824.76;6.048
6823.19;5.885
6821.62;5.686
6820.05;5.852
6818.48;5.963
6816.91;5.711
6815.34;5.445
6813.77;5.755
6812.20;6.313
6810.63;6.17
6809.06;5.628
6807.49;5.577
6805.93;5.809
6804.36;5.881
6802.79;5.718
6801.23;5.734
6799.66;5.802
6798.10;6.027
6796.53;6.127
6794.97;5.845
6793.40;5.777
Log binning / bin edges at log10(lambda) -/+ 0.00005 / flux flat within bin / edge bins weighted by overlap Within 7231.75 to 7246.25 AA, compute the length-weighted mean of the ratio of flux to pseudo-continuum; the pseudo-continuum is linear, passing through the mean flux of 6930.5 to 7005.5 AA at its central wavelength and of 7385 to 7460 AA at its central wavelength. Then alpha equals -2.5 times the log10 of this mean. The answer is 0.04 mag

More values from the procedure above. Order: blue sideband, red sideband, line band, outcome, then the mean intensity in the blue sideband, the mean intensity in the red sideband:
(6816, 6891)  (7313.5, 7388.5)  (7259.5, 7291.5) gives 0.03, 6.05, 5.83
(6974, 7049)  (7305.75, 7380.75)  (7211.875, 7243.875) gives 0.05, 5.52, 5.81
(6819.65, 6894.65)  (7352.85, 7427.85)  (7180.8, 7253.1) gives 0.05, 6.06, 5.69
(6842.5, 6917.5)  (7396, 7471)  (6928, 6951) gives 0.01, 6.04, 5.66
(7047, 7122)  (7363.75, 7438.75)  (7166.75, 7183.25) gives 0.05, 5.53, 5.71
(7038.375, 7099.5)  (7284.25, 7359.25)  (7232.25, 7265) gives 0.04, 5.49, 5.74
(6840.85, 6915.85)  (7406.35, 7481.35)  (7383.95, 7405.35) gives 0.03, 6.04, 5.7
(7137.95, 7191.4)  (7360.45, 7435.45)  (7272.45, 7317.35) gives -0.02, 5.62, 5.71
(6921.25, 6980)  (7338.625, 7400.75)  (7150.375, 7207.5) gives 0.04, 5.68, 5.86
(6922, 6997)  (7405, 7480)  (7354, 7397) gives -0.04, 5.63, 5.69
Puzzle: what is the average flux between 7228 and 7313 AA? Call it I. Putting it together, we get 5.66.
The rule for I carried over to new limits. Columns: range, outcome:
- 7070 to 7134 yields 5.51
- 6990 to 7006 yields 5.47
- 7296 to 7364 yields 5.75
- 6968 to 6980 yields 5.91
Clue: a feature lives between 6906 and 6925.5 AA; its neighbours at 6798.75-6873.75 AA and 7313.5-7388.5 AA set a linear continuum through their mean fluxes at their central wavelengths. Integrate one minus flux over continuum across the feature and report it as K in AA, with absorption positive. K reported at 0.3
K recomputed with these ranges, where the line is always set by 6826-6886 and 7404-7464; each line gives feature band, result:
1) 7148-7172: 0.7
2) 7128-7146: 0.7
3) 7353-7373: -0.8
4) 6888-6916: 0.7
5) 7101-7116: 0.9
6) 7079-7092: 1.0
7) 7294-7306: -0.2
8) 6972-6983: -0.1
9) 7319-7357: -0.2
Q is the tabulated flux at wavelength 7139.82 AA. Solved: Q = 5.702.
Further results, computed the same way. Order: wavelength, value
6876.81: 6.218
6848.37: 6.419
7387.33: 5.571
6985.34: 5.406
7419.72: 5.644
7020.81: 5.164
